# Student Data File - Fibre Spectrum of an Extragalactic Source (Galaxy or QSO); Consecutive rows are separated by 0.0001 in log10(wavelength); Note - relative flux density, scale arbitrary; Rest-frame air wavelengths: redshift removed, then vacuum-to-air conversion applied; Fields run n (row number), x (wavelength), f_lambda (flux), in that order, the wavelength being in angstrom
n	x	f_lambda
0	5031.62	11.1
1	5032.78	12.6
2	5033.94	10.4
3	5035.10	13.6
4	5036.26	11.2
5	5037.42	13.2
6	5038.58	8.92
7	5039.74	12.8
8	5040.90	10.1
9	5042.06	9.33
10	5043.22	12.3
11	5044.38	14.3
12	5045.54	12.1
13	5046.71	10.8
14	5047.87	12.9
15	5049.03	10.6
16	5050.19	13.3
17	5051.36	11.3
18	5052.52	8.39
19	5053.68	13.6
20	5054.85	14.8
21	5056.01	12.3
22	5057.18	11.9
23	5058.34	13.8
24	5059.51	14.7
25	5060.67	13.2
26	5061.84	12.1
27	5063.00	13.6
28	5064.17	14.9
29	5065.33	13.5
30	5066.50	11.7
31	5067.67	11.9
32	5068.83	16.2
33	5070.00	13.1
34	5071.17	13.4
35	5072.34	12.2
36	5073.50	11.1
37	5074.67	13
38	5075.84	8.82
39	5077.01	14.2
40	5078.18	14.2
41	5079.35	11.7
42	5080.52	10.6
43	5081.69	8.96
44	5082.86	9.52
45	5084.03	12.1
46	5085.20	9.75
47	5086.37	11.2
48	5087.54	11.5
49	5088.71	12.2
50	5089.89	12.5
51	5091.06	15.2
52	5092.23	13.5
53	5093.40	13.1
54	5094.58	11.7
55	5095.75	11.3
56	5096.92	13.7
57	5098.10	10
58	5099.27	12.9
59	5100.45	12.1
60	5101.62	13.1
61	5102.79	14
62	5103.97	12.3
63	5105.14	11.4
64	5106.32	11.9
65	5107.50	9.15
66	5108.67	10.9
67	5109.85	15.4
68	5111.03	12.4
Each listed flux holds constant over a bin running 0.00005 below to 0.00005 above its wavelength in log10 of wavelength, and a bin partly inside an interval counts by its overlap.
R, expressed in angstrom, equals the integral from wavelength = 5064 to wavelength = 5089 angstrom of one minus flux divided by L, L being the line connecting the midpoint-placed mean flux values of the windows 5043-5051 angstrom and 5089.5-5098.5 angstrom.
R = 1.0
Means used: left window 12.3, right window 12.7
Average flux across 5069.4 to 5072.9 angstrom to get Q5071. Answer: 12.9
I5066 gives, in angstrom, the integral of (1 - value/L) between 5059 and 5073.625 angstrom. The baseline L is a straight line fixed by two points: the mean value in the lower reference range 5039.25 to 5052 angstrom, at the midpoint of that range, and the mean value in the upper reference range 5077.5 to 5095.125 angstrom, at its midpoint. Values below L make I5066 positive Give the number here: -1.8 angstrom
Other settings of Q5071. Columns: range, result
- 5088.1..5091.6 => 13.2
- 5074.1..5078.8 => 12.5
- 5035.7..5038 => 12.2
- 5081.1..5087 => 10.3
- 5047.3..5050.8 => 12.3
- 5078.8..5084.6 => 10.6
